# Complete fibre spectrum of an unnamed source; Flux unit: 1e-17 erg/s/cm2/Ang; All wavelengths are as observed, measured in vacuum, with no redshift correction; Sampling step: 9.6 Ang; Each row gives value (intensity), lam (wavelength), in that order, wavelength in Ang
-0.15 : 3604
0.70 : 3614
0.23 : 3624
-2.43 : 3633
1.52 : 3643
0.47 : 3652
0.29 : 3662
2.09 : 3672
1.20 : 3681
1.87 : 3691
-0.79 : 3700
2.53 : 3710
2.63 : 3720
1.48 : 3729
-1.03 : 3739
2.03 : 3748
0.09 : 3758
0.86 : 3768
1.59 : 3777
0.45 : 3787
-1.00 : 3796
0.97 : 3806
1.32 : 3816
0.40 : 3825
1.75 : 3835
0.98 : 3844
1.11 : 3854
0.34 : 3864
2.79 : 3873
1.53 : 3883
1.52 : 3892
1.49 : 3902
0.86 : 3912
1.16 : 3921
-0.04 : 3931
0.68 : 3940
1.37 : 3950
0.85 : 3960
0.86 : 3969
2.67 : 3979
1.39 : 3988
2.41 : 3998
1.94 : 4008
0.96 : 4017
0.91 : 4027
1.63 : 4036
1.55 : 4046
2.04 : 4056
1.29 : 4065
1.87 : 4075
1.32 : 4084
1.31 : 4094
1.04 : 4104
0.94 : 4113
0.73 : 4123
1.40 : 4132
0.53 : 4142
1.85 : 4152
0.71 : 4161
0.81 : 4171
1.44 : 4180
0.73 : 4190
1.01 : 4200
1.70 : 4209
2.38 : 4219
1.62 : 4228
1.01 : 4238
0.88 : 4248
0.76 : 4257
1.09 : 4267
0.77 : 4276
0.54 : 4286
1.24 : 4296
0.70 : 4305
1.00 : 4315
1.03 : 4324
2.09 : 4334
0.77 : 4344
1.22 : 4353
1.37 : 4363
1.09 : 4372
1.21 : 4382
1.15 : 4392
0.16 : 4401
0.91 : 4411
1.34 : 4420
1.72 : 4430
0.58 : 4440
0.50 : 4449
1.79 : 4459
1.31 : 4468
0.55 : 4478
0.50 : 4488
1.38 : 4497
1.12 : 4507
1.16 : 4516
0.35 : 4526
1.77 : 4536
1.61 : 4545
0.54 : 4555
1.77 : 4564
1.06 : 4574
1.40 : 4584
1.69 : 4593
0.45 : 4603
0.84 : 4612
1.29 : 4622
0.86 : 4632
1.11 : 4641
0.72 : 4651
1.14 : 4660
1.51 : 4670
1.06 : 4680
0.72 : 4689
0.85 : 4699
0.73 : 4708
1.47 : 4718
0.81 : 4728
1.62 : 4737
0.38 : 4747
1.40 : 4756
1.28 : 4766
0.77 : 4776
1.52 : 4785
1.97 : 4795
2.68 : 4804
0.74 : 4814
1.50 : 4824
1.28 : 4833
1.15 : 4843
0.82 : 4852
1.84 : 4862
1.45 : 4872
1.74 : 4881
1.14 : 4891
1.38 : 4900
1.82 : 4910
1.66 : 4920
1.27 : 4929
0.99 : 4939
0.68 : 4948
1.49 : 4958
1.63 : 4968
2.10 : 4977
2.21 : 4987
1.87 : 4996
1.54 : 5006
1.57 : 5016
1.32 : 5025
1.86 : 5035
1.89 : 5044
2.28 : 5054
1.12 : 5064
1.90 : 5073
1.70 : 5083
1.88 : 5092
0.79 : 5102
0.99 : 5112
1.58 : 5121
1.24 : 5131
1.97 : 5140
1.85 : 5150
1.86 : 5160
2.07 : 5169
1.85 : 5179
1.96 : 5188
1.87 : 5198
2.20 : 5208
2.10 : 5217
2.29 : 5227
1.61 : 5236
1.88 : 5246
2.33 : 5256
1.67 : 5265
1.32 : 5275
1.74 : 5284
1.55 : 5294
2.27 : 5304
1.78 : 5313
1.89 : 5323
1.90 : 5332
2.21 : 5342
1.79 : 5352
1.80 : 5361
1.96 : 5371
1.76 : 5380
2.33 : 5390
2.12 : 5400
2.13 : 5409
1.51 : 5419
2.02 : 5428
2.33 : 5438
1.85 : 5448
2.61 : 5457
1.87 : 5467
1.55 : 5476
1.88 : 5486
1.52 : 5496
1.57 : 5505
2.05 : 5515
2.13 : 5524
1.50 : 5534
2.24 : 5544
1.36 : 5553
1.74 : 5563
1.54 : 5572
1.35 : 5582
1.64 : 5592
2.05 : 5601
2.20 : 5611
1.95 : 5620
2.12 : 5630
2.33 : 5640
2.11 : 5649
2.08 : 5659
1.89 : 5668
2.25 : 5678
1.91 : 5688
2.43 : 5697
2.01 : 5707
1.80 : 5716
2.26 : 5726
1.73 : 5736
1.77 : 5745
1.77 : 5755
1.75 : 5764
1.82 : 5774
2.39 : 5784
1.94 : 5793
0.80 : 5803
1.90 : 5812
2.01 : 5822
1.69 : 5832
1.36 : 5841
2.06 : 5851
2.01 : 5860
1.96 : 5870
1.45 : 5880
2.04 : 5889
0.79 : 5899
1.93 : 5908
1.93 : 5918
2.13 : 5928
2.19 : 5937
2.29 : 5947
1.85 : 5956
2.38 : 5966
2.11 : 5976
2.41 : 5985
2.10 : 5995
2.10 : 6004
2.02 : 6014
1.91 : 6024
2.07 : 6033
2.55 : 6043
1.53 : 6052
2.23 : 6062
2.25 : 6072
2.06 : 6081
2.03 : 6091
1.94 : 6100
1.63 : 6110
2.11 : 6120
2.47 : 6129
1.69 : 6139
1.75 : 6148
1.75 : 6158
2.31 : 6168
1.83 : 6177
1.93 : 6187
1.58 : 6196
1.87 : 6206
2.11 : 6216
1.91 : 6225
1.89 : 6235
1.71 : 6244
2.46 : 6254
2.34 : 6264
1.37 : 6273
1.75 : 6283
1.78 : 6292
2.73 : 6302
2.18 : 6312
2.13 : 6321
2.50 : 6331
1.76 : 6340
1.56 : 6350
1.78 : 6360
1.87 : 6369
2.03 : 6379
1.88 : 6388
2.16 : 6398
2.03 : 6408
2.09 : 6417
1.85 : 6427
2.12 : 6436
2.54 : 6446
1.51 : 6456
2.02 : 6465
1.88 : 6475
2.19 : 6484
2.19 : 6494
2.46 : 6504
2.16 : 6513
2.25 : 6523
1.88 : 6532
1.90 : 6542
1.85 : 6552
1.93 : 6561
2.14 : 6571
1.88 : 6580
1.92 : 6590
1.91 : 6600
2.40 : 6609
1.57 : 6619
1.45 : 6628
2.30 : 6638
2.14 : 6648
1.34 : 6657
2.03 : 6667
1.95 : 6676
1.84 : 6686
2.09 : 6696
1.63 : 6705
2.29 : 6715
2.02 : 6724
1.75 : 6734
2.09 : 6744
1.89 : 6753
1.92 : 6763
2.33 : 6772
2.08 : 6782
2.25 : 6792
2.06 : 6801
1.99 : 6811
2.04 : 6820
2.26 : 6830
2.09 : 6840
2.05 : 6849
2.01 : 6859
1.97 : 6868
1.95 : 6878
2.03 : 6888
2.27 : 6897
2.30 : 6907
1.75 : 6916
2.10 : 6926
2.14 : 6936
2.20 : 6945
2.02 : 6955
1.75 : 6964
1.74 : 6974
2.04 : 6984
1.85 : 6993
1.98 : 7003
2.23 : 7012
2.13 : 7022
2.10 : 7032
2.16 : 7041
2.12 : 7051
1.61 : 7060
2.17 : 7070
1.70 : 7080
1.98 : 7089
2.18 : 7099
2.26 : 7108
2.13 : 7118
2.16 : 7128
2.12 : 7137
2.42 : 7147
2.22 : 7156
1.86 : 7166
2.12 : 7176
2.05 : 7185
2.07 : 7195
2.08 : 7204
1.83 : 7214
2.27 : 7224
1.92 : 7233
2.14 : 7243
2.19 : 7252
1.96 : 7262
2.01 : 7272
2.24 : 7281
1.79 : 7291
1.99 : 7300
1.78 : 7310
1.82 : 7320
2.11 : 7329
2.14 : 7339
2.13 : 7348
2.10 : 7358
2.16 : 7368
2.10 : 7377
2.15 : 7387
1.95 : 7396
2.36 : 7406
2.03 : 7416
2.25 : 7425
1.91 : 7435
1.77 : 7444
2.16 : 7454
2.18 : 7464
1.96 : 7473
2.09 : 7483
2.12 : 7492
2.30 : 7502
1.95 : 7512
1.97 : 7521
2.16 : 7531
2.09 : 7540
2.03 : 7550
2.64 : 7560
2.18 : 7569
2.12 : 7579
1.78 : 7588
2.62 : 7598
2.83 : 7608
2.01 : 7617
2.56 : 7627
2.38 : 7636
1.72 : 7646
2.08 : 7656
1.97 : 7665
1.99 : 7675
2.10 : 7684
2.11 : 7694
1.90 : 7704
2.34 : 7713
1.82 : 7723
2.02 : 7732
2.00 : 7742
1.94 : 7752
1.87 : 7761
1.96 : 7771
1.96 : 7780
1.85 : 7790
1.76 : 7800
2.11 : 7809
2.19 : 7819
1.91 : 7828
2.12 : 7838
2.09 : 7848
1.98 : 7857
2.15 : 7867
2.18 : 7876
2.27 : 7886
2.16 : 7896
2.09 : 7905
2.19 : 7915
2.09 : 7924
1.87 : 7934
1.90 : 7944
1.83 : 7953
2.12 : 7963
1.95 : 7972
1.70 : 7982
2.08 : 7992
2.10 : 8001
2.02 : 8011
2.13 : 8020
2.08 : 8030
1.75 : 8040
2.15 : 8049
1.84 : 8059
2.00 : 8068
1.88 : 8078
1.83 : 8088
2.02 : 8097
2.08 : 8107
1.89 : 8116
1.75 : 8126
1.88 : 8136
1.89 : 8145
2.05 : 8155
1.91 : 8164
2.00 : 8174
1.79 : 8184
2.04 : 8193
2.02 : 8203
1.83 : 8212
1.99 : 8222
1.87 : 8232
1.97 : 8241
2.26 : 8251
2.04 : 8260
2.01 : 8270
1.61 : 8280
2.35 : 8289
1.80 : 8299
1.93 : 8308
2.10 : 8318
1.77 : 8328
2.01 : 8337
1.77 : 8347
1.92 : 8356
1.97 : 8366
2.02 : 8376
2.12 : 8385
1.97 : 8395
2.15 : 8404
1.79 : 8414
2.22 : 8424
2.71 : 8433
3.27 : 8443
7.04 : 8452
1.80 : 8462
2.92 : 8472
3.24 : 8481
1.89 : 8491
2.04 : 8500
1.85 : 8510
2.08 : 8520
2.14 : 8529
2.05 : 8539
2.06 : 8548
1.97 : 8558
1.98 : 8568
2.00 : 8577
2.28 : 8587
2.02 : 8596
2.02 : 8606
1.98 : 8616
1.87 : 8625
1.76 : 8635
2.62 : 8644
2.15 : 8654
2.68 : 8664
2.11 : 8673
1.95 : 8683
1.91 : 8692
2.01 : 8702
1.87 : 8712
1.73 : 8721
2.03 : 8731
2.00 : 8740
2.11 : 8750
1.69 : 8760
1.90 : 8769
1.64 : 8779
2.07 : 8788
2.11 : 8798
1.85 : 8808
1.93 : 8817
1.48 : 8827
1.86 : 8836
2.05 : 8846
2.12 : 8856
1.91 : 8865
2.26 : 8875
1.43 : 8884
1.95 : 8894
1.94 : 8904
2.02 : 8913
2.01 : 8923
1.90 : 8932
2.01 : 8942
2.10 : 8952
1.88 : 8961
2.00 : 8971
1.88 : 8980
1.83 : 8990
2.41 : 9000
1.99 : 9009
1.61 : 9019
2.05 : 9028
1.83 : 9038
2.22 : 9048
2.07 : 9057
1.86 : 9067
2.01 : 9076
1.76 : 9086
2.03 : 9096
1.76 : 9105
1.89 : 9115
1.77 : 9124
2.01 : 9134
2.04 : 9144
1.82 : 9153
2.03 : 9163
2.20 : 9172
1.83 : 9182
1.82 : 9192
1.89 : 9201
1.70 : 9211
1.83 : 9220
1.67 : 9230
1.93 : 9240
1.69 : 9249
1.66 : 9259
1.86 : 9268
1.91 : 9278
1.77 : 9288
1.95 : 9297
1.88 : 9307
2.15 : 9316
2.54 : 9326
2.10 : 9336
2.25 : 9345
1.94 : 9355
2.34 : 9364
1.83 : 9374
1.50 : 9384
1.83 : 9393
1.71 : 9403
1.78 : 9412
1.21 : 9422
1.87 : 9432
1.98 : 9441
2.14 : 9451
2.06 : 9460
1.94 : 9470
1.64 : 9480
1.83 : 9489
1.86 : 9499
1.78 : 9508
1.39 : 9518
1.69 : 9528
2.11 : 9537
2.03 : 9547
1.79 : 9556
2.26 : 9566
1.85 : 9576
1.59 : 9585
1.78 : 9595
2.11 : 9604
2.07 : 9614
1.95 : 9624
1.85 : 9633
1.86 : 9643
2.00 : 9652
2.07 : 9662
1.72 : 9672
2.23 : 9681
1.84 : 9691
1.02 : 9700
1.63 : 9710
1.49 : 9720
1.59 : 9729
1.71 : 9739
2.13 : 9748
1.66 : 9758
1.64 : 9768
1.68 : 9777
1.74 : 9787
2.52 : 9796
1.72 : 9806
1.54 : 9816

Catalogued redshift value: 0.287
